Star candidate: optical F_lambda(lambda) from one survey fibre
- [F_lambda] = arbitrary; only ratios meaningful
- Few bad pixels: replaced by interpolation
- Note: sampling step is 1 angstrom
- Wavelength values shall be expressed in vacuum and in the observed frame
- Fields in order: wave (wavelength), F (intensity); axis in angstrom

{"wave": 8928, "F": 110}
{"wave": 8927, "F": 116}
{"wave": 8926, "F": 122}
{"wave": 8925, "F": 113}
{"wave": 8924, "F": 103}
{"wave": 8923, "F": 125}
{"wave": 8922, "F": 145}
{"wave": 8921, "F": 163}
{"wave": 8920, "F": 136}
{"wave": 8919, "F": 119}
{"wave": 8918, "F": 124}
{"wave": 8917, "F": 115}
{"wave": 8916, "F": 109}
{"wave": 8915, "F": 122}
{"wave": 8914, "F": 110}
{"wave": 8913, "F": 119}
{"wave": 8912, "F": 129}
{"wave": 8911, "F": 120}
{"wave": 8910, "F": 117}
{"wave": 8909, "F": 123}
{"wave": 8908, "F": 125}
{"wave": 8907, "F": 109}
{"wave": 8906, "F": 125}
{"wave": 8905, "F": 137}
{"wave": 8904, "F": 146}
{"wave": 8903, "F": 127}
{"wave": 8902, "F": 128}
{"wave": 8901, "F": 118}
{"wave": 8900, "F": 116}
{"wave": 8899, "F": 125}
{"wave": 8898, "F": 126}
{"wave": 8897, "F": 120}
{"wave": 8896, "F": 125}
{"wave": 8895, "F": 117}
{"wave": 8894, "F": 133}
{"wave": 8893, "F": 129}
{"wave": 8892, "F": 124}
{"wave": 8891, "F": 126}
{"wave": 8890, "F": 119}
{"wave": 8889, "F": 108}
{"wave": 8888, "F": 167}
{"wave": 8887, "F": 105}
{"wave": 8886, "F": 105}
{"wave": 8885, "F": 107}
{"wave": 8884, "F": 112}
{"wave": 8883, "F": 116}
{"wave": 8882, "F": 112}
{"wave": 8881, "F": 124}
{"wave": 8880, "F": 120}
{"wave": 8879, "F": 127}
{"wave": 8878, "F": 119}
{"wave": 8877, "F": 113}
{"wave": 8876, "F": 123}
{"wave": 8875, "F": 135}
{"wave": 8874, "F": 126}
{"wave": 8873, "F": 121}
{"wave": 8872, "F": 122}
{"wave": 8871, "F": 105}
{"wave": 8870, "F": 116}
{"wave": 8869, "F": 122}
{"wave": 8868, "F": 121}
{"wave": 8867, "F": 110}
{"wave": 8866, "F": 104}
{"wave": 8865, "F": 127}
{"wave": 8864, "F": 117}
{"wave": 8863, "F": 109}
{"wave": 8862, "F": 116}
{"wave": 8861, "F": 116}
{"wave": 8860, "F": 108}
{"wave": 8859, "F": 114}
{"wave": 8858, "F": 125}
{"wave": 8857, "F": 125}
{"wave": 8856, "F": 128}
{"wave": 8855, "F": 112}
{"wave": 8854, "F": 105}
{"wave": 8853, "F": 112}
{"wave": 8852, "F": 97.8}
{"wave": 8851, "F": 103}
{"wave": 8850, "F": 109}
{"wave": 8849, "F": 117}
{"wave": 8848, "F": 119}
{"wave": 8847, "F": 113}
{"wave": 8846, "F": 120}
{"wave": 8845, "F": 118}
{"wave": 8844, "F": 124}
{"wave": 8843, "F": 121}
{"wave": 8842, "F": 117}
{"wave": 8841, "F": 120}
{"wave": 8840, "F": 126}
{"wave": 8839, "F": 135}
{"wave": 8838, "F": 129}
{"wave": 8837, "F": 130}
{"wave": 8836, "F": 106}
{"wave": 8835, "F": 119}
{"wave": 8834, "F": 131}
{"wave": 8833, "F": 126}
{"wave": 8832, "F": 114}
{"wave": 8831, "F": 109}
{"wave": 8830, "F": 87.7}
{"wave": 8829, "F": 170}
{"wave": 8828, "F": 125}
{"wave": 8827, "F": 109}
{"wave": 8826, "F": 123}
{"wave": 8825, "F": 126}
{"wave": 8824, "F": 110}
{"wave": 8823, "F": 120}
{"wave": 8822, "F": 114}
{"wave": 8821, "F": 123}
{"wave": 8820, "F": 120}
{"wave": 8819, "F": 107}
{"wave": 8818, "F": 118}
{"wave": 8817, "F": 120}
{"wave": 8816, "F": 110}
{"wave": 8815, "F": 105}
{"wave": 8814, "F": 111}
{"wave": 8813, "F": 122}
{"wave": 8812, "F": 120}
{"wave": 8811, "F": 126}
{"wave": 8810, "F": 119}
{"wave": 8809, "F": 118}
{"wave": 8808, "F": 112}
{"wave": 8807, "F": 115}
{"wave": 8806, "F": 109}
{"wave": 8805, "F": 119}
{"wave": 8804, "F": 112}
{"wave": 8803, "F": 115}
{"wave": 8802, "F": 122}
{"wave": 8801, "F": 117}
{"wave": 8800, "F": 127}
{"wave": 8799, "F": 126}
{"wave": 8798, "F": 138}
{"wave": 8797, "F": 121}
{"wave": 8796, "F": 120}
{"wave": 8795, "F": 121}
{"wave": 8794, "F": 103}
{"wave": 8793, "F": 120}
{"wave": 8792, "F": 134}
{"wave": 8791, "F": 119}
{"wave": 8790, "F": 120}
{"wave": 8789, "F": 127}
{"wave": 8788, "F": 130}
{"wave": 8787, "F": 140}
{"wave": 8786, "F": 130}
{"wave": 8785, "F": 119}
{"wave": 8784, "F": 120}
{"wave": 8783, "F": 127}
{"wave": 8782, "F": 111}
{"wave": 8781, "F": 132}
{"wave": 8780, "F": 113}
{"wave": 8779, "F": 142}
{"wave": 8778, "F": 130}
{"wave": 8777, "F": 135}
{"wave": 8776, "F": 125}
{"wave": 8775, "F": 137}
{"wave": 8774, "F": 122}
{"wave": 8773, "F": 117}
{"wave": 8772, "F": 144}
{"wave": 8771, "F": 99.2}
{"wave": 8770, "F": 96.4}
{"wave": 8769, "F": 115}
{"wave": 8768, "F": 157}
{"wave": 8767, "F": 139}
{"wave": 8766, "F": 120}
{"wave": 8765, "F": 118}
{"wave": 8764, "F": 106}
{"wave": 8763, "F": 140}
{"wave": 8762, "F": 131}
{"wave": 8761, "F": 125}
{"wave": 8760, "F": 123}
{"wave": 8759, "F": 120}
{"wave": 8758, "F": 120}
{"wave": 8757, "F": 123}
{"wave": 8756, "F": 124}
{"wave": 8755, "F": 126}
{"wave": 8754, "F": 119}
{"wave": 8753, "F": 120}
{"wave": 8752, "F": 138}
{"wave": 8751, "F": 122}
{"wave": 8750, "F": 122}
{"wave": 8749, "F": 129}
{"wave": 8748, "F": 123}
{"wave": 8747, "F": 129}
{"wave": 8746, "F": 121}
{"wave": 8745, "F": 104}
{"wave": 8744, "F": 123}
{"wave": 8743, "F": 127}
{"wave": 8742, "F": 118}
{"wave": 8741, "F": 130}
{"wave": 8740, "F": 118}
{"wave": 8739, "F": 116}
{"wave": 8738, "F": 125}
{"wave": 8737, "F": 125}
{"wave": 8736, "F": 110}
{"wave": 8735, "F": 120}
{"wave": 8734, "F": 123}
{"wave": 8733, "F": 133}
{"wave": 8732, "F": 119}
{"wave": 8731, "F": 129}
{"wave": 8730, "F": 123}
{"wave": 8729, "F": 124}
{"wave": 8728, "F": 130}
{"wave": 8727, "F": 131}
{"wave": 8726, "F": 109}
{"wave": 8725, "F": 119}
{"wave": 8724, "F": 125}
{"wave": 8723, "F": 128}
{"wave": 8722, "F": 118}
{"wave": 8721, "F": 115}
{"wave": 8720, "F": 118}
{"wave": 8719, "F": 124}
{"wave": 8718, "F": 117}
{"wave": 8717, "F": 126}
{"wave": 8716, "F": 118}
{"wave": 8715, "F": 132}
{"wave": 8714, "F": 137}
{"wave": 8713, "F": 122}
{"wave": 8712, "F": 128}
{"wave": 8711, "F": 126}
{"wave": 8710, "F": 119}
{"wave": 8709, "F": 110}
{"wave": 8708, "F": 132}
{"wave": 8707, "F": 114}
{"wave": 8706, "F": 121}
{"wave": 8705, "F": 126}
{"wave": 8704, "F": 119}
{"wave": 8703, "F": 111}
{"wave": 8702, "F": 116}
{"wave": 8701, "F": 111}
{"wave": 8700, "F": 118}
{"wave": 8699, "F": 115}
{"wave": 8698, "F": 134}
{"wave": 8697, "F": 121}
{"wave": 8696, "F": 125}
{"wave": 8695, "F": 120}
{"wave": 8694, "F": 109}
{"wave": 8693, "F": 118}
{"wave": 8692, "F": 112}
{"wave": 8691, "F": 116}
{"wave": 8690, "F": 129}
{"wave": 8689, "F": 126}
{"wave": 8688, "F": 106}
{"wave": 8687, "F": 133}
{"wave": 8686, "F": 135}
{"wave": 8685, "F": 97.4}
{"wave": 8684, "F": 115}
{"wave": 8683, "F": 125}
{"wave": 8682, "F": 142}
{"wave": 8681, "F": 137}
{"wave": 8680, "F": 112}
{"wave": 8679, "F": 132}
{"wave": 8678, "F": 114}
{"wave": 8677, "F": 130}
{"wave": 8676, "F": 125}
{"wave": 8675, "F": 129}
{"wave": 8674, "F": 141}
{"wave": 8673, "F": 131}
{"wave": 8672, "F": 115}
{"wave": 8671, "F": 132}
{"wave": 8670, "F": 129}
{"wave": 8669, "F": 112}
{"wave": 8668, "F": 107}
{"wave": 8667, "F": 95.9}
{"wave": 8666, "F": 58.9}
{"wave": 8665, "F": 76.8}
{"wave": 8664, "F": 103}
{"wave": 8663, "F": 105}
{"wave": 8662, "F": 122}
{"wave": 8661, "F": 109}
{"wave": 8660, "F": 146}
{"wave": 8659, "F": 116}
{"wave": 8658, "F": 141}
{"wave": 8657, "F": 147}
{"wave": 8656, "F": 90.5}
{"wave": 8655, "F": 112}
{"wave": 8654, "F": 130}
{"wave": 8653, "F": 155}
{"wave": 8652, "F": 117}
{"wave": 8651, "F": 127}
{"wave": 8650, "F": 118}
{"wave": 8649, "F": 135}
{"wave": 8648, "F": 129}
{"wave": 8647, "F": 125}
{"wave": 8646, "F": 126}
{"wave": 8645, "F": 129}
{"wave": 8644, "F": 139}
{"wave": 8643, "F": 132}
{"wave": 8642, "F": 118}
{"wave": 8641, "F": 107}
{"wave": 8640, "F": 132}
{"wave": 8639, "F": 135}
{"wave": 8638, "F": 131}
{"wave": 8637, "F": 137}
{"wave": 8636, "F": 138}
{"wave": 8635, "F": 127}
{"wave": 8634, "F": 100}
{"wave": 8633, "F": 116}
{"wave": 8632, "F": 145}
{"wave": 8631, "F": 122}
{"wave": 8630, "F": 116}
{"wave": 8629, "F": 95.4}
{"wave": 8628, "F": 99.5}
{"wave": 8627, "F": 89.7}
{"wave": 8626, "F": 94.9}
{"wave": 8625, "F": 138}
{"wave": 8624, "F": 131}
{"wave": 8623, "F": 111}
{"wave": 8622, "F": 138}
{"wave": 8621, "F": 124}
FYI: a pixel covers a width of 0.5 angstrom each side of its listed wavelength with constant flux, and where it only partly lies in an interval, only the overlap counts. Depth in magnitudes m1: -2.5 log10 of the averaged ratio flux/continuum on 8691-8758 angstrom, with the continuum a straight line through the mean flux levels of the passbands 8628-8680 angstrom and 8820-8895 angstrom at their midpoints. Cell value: -0.01 mag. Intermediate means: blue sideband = 121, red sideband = 119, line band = 122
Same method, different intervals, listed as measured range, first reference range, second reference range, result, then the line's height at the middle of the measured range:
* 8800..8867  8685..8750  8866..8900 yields 0.03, 121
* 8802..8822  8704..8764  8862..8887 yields 0.03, 120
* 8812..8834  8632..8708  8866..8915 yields 0.03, 121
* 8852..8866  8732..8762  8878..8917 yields 0.06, 122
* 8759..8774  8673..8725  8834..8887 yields -0.03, 120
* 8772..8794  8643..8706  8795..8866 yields -0.06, 119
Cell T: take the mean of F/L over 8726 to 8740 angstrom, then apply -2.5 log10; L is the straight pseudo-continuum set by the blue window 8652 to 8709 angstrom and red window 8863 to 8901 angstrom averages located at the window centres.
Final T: -0.03 mag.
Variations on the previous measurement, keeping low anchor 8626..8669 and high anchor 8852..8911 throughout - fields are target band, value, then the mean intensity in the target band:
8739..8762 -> -0.033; 123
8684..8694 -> 0.004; 118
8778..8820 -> -0.009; 121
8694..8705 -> 0.001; 119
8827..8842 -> -0.027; 123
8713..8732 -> -0.038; 123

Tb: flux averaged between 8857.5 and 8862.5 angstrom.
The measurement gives 116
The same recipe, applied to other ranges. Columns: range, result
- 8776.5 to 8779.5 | 136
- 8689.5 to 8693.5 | 119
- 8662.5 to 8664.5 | 104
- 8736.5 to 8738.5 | 125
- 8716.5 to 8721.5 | 120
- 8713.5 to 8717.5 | 128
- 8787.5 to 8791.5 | 124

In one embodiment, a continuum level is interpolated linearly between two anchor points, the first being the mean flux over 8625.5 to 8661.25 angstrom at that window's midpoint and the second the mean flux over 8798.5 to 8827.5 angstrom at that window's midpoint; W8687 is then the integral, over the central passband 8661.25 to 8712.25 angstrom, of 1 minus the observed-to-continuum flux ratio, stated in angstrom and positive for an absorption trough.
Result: 1.4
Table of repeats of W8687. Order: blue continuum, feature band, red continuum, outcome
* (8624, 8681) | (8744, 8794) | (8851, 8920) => -1.8 angstrom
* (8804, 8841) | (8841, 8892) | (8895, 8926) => 1.7 angstrom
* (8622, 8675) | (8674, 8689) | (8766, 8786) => -0.4 angstrom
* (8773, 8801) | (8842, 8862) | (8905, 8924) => 1.5 angstrom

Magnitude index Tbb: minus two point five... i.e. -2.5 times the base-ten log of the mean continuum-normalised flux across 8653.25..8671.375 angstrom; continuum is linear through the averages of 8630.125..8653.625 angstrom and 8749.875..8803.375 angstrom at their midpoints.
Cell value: 0.12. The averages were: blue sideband 128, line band 113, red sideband 124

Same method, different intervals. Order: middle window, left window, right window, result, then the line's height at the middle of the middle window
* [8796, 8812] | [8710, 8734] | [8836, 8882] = 0.01 mag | 120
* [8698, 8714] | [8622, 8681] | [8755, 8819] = 0.01 mag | 121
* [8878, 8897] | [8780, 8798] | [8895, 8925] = 0.03 mag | 124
